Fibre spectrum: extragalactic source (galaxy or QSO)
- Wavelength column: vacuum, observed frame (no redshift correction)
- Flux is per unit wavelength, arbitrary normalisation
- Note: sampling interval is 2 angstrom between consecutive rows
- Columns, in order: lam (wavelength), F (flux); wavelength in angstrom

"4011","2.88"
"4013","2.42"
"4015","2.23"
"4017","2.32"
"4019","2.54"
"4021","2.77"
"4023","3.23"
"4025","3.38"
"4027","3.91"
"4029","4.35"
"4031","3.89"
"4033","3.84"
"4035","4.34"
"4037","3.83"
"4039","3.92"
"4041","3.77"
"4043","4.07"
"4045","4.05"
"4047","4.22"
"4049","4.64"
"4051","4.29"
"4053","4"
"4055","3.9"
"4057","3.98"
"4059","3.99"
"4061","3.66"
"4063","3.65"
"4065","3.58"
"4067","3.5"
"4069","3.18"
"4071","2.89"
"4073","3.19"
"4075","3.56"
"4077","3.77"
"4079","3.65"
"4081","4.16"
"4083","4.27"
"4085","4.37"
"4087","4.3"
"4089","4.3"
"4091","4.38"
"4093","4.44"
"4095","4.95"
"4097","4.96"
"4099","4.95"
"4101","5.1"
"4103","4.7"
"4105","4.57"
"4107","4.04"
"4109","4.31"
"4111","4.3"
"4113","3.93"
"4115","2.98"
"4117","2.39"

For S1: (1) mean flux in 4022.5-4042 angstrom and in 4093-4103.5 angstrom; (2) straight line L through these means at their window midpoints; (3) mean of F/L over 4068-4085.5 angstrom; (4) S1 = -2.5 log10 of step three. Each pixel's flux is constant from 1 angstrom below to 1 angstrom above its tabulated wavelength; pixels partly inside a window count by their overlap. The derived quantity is 0.24 mag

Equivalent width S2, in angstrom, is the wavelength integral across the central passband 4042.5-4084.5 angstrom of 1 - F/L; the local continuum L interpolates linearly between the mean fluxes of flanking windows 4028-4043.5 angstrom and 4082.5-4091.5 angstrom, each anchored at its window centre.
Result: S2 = 3.5 angstrom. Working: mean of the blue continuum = 4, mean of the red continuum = 4.32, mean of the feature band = 3.82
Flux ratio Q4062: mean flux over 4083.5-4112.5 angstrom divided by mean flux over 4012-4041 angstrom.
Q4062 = 1.35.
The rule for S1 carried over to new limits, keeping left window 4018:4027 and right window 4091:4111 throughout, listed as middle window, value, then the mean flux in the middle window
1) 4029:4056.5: -0.170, 4.07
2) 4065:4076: 0.219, 3.29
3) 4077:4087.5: 0.042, 4.11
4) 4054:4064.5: -0.004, 3.82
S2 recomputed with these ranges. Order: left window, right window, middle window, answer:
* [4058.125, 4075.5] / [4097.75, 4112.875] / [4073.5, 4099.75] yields -1.7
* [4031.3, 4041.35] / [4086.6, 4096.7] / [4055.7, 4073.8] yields 3.0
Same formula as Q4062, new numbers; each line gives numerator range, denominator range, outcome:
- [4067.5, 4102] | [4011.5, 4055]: 1.14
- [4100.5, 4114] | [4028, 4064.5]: 1.09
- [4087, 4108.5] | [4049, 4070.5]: 1.22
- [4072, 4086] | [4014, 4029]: 1.28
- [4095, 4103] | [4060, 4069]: 1.40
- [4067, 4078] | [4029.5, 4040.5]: 0.84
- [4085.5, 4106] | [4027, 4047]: 1.16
